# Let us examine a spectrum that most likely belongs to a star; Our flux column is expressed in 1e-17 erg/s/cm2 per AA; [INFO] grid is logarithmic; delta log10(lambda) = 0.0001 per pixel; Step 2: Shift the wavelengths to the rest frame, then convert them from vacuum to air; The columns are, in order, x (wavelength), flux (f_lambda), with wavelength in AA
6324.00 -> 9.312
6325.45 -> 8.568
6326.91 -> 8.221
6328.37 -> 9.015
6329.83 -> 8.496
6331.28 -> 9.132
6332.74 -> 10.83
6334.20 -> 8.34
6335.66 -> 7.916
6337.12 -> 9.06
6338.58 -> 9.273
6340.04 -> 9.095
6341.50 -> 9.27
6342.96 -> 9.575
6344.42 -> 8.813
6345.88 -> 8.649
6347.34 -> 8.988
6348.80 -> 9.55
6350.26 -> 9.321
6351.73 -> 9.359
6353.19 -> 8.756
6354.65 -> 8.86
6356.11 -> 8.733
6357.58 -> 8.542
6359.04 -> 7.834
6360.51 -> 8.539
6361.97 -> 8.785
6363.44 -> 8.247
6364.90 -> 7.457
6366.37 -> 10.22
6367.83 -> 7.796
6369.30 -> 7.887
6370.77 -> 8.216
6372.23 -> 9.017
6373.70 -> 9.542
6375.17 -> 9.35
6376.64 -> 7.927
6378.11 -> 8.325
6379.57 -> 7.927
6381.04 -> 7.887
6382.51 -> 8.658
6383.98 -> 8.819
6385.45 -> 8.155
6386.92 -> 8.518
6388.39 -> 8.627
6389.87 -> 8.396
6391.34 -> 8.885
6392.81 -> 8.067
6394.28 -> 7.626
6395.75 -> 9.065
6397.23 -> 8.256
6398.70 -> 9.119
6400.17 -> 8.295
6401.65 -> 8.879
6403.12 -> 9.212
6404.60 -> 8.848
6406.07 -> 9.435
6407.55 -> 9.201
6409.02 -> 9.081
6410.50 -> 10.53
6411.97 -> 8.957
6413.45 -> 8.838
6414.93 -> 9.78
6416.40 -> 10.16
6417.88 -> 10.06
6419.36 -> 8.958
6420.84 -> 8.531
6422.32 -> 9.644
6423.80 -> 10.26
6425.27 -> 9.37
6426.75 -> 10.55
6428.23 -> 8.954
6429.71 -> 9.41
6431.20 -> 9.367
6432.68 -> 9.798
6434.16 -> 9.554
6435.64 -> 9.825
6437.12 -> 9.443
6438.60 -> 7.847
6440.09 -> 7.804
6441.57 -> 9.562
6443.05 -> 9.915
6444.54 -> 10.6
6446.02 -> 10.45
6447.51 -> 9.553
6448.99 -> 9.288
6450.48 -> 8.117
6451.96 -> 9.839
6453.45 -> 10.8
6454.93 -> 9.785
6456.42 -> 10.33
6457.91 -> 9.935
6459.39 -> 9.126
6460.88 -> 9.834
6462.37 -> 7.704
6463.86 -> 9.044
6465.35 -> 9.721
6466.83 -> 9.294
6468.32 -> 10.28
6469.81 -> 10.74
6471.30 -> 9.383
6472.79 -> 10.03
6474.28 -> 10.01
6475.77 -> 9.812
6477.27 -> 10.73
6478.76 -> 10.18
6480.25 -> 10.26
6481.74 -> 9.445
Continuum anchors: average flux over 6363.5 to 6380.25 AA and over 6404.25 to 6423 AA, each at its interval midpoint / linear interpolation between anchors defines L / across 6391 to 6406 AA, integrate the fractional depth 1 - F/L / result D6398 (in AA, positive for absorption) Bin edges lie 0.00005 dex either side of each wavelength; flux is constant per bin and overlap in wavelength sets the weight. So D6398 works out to 0.7 AA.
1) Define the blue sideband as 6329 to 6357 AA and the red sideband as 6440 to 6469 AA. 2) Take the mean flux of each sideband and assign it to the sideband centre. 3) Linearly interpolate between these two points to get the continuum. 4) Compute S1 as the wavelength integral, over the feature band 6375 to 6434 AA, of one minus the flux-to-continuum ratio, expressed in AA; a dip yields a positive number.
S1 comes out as 2.2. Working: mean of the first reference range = 9.05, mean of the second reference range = 9.59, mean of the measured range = 9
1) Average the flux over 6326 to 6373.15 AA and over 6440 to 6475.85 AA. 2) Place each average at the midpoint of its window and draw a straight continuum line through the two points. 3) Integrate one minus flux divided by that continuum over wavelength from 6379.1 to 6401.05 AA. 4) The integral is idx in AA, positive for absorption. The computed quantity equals 1.69 AA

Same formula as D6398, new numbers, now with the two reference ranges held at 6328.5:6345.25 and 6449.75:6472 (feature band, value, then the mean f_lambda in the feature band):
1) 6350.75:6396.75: 3.5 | 8.52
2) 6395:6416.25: 0.5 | 9.14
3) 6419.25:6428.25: -0.1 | 9.55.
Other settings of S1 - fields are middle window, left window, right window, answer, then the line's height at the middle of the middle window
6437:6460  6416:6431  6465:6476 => 0.5 AA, 9.76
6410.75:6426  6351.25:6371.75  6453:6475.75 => -0.5 AA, 9.19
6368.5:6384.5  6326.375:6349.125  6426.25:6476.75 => 1.2 AA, 9.2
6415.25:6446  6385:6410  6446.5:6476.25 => -1.1 AA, 9.19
